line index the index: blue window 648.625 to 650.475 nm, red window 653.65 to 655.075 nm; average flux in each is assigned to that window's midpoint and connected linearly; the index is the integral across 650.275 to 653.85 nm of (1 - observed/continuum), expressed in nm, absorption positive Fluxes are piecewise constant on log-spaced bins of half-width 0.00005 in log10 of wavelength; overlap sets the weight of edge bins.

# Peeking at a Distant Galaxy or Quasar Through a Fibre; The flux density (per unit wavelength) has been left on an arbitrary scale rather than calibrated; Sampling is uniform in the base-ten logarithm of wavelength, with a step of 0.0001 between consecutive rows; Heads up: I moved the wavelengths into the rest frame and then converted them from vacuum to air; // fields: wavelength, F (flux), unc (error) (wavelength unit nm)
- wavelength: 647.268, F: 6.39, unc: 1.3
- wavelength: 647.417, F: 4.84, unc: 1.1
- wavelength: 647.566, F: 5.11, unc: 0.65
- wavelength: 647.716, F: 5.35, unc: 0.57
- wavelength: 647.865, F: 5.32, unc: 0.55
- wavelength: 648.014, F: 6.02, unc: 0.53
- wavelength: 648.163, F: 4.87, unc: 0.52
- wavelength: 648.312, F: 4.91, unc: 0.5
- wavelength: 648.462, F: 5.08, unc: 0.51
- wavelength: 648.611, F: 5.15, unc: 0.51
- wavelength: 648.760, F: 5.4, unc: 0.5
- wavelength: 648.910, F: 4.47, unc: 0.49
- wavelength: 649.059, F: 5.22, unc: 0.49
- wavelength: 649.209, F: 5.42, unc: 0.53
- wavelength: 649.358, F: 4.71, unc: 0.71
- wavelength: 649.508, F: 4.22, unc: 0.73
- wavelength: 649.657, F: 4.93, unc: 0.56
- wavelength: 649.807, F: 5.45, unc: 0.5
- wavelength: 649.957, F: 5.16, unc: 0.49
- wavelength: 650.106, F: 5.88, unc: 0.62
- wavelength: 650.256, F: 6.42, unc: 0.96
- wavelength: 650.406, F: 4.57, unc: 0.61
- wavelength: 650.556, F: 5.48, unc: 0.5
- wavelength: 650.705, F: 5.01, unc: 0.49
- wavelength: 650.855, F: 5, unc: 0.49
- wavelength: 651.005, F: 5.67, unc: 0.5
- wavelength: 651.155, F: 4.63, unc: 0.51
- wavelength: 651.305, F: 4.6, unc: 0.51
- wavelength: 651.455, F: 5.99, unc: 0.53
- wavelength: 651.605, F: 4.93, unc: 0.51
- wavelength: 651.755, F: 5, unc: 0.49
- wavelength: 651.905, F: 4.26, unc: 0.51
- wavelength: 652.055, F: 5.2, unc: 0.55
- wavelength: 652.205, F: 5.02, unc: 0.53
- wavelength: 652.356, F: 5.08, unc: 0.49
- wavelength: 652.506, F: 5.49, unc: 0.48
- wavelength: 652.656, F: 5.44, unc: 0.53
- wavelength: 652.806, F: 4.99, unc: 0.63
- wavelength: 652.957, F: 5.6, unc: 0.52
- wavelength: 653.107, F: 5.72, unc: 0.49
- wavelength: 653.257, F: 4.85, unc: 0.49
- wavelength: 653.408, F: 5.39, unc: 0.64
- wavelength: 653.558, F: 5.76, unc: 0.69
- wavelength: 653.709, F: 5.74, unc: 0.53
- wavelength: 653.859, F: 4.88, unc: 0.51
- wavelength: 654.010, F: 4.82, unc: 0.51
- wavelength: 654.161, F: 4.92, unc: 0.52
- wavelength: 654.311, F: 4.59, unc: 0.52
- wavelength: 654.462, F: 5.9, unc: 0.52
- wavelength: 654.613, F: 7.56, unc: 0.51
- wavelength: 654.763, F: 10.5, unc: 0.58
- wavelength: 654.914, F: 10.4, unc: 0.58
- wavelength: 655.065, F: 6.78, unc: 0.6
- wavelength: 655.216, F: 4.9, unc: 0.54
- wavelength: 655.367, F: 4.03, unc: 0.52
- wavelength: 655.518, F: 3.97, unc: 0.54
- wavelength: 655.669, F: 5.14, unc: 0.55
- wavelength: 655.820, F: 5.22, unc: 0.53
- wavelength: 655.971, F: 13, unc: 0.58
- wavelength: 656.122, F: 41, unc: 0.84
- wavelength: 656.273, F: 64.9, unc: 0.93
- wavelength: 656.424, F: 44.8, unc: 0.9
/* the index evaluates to 0.42 nm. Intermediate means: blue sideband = 5.16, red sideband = 6.61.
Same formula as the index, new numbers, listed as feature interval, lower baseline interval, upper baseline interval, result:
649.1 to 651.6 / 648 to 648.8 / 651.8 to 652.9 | -0.03 nm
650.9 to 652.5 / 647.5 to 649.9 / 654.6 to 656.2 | 0.52 nm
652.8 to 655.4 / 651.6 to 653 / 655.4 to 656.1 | 0.44 nm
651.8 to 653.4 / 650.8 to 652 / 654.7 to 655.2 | 0.27 nm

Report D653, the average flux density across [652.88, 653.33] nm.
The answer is 5.39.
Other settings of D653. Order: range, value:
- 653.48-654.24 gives 5.22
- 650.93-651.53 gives 5.22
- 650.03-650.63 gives 5.59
